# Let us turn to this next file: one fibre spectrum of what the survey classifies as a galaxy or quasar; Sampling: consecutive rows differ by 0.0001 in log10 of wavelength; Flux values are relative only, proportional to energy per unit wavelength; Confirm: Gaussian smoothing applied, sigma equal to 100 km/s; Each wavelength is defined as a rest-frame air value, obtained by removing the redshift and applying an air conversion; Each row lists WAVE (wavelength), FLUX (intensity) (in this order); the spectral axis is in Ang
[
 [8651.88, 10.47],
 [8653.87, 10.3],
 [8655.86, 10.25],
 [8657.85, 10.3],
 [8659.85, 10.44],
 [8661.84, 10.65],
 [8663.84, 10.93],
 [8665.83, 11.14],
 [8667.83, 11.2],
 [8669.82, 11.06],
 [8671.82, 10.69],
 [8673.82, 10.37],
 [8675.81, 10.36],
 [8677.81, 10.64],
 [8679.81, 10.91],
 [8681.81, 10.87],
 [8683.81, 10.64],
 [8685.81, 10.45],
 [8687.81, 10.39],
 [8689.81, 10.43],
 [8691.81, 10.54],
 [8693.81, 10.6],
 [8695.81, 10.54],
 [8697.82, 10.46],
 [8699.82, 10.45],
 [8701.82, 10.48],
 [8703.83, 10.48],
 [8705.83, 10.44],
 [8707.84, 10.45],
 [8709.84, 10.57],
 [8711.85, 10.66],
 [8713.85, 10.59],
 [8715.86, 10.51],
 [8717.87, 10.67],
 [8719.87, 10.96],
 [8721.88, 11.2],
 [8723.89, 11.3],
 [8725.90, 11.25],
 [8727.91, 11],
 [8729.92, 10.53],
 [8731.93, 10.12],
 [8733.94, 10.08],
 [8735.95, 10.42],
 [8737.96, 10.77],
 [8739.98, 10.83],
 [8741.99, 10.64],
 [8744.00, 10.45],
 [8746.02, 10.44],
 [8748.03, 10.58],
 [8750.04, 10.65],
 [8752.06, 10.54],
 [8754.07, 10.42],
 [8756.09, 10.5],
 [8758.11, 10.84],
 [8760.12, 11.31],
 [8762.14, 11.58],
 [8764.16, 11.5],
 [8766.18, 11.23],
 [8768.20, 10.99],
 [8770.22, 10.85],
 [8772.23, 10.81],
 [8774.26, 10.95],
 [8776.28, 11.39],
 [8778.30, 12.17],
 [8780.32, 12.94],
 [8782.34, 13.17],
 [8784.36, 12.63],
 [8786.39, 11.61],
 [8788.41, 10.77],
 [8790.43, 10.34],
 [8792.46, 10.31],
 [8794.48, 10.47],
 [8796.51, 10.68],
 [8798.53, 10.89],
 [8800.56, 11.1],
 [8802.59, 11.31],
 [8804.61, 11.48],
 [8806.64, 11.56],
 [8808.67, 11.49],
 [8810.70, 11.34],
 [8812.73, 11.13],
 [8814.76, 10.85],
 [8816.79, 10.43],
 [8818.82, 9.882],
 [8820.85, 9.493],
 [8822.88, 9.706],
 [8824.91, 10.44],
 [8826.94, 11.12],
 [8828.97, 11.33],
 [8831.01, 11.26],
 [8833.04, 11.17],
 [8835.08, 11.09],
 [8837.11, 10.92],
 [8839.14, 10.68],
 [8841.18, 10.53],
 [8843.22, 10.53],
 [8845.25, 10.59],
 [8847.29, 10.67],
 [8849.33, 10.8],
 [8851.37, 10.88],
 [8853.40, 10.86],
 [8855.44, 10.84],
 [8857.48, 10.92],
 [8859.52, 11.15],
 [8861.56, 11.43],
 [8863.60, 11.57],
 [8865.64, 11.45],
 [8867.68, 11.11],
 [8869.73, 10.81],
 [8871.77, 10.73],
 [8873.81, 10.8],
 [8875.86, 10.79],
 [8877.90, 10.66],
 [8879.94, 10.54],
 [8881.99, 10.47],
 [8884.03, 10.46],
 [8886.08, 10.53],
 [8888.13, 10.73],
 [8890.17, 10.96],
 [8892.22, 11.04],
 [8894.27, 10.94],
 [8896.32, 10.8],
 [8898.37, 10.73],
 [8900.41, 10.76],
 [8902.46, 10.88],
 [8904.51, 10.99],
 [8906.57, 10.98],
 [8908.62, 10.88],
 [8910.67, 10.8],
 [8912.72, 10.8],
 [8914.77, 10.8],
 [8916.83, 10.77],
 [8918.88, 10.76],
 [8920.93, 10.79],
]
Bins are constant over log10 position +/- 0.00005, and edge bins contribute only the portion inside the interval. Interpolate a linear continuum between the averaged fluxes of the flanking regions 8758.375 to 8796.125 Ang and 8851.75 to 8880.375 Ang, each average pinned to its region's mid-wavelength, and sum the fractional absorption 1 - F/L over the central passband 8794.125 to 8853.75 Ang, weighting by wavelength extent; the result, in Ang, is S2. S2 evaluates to 1.8 Ang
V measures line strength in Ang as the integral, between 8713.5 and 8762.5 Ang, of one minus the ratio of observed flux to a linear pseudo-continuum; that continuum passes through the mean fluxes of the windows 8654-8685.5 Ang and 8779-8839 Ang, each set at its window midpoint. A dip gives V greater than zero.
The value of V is 0.69 Ang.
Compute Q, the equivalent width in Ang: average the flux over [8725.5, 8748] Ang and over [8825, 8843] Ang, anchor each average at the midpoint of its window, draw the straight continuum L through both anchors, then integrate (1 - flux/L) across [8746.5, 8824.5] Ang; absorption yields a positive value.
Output -1.99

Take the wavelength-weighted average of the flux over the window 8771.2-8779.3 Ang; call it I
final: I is 11.3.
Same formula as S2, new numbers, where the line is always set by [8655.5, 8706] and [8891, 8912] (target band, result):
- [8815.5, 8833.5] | 0.44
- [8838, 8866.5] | -0.26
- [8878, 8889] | 0.31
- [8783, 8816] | -1.18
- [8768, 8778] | -0.34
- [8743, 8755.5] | 0.21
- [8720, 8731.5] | -0.36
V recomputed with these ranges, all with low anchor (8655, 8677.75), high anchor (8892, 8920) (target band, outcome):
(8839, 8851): 0.2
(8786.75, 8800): 0.1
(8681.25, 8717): 0.6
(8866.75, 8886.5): 0.2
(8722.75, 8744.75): 0.1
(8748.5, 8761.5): 0.0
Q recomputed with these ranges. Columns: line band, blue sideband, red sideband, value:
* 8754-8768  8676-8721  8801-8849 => -0.5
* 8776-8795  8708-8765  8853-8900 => -1.5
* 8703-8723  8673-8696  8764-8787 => 0.5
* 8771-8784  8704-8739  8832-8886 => -1.4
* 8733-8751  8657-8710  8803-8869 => 0.3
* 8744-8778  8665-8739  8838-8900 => -0.7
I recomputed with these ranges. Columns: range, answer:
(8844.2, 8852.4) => 10.7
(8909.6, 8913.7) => 10.8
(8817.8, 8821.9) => 9.69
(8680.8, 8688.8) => 10.6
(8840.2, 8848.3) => 10.6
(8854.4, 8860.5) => 11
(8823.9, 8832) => 11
